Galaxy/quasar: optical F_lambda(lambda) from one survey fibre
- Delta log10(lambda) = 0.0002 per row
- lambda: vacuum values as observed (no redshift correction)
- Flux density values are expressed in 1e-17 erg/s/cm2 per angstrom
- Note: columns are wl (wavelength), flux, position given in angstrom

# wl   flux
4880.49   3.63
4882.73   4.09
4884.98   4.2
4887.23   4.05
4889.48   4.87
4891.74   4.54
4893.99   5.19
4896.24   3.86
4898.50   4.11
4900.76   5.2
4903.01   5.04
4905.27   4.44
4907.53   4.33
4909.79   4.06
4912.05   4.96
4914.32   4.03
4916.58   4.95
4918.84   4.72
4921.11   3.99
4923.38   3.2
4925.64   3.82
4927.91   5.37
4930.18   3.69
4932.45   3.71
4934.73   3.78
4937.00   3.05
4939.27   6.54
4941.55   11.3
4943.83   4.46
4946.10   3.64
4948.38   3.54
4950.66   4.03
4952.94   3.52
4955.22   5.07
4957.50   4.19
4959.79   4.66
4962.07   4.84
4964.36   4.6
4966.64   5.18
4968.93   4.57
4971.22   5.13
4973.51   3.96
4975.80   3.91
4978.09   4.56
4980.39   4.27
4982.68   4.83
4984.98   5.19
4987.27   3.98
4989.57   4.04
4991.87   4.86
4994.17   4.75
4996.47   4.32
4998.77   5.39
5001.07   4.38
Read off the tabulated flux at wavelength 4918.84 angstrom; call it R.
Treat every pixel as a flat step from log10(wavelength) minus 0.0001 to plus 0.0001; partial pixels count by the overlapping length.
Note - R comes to 4.72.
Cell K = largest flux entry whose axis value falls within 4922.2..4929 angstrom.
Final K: 5.37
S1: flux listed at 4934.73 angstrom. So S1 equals 3.78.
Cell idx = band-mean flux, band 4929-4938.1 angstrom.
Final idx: 3.57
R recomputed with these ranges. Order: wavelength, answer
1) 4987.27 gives 3.98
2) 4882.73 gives 4.09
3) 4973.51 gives 3.96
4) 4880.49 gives 3.63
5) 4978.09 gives 4.56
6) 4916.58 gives 4.95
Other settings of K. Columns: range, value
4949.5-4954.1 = 4.03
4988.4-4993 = 4.86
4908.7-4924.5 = 4.96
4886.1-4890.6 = 4.87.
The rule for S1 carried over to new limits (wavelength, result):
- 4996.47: 4.32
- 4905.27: 4.44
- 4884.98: 4.2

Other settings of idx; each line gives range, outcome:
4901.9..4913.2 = 4.56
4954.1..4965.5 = 4.67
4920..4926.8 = 3.68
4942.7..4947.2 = 4.06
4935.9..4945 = 6.34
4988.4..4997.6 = 4.49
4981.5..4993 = 4.58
